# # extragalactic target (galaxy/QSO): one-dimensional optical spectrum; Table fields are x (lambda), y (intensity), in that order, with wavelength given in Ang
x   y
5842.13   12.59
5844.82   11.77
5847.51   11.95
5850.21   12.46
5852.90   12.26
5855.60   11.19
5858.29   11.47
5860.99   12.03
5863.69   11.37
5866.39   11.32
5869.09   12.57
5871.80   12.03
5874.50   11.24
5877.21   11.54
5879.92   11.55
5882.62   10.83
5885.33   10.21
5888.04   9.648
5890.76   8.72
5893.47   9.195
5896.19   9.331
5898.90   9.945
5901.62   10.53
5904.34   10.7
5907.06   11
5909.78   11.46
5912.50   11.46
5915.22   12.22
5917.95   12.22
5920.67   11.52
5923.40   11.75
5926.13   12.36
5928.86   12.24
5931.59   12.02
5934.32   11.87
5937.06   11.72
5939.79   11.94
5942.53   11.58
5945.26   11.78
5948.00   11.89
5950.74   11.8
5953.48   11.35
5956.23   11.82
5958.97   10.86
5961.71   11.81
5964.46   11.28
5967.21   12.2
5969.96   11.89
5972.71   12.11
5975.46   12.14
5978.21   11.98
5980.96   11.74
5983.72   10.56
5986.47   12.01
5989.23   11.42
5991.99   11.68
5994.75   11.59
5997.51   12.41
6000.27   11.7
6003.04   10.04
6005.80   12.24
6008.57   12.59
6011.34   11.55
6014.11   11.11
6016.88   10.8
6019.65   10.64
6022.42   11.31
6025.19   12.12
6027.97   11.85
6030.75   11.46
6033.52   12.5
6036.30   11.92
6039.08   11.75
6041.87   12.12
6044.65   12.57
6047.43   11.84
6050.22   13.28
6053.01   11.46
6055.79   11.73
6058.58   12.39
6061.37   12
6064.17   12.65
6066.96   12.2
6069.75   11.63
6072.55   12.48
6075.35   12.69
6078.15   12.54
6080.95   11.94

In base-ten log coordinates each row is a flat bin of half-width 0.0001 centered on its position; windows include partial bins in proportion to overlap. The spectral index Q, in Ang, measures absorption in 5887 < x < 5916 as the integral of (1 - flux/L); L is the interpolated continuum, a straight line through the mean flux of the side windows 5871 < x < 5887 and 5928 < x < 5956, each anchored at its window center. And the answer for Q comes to 2.7 Ang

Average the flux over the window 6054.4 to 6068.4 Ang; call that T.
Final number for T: 12.2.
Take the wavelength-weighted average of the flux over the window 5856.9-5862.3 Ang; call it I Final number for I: 11.8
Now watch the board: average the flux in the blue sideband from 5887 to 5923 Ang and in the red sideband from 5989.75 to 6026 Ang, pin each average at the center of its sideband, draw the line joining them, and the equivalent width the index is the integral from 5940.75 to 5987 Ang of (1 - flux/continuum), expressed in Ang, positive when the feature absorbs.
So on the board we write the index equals -2.3 Ang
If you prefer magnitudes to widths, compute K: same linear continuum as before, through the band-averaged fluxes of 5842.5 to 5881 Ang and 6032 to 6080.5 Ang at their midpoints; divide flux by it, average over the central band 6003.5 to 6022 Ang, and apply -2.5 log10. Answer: 0.07 mag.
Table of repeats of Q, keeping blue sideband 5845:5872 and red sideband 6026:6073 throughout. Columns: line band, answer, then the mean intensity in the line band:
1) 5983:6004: 0.95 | 11.5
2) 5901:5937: 0.79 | 11.7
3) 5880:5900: 3.50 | 9.81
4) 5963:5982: 0.15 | 11.9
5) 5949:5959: 0.35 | 11.5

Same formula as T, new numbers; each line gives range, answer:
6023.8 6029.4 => 12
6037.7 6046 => 12.1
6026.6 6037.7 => 11.9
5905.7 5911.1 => 11.2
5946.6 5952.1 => 11.8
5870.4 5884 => 11.4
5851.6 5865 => 11.7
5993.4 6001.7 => 11.9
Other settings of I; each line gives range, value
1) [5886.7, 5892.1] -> 9.17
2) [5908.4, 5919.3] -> 11.8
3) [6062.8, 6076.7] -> 12.3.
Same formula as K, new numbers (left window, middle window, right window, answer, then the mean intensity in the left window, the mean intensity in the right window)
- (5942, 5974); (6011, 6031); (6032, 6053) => 0.07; 11.7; 12.2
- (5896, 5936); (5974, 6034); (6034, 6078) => 0.03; 11.4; 12.2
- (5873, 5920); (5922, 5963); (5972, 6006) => -0.06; 10.7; 11.6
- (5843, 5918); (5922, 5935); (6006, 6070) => -0.06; 11.1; 11.9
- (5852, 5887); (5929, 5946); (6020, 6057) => -0.02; 11.5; 12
